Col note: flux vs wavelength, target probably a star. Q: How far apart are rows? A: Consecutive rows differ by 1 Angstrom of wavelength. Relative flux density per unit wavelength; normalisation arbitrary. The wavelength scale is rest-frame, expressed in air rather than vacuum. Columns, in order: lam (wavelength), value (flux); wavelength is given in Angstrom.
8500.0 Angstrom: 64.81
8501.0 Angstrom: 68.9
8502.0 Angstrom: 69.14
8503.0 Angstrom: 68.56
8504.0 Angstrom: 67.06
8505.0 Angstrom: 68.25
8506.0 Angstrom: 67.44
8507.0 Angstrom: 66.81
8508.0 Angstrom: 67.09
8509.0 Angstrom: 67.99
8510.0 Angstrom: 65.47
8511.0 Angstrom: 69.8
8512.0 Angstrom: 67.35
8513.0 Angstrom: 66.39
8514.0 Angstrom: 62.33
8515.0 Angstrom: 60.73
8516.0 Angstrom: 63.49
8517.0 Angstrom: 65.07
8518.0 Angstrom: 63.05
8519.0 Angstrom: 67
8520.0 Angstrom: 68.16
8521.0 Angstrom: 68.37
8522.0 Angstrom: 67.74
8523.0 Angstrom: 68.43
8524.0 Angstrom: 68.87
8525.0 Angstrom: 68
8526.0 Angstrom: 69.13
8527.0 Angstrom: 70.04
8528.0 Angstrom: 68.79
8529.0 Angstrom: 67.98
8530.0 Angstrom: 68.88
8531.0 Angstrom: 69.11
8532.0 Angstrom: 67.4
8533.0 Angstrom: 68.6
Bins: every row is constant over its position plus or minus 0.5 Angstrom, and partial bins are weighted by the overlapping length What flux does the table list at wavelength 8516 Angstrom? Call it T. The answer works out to 63.49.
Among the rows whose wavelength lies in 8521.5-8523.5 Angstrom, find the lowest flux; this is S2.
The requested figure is 67.74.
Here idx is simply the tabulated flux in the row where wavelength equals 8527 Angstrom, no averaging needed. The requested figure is 70.04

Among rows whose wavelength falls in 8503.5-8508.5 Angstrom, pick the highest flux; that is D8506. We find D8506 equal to 68.25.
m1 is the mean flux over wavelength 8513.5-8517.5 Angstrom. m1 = 62.9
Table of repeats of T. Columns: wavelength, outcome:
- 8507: 66.81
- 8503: 68.56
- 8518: 63.05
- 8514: 62.33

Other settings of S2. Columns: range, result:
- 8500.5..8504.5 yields 67.06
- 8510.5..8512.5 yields 67.35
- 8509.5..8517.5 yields 60.73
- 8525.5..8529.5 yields 67.98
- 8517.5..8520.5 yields 63.05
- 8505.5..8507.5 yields 66.81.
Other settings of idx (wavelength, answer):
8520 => 68.16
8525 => 68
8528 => 68.79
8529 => 67.98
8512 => 67.35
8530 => 68.88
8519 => 67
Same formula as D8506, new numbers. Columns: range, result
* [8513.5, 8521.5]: 68.37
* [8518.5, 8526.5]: 69.13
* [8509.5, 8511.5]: 69.8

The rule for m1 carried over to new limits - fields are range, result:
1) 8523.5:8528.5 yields 69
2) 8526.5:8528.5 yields 69.4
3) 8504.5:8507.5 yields 67.5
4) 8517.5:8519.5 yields 65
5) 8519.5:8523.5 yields 68.2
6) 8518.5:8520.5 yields 67.6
